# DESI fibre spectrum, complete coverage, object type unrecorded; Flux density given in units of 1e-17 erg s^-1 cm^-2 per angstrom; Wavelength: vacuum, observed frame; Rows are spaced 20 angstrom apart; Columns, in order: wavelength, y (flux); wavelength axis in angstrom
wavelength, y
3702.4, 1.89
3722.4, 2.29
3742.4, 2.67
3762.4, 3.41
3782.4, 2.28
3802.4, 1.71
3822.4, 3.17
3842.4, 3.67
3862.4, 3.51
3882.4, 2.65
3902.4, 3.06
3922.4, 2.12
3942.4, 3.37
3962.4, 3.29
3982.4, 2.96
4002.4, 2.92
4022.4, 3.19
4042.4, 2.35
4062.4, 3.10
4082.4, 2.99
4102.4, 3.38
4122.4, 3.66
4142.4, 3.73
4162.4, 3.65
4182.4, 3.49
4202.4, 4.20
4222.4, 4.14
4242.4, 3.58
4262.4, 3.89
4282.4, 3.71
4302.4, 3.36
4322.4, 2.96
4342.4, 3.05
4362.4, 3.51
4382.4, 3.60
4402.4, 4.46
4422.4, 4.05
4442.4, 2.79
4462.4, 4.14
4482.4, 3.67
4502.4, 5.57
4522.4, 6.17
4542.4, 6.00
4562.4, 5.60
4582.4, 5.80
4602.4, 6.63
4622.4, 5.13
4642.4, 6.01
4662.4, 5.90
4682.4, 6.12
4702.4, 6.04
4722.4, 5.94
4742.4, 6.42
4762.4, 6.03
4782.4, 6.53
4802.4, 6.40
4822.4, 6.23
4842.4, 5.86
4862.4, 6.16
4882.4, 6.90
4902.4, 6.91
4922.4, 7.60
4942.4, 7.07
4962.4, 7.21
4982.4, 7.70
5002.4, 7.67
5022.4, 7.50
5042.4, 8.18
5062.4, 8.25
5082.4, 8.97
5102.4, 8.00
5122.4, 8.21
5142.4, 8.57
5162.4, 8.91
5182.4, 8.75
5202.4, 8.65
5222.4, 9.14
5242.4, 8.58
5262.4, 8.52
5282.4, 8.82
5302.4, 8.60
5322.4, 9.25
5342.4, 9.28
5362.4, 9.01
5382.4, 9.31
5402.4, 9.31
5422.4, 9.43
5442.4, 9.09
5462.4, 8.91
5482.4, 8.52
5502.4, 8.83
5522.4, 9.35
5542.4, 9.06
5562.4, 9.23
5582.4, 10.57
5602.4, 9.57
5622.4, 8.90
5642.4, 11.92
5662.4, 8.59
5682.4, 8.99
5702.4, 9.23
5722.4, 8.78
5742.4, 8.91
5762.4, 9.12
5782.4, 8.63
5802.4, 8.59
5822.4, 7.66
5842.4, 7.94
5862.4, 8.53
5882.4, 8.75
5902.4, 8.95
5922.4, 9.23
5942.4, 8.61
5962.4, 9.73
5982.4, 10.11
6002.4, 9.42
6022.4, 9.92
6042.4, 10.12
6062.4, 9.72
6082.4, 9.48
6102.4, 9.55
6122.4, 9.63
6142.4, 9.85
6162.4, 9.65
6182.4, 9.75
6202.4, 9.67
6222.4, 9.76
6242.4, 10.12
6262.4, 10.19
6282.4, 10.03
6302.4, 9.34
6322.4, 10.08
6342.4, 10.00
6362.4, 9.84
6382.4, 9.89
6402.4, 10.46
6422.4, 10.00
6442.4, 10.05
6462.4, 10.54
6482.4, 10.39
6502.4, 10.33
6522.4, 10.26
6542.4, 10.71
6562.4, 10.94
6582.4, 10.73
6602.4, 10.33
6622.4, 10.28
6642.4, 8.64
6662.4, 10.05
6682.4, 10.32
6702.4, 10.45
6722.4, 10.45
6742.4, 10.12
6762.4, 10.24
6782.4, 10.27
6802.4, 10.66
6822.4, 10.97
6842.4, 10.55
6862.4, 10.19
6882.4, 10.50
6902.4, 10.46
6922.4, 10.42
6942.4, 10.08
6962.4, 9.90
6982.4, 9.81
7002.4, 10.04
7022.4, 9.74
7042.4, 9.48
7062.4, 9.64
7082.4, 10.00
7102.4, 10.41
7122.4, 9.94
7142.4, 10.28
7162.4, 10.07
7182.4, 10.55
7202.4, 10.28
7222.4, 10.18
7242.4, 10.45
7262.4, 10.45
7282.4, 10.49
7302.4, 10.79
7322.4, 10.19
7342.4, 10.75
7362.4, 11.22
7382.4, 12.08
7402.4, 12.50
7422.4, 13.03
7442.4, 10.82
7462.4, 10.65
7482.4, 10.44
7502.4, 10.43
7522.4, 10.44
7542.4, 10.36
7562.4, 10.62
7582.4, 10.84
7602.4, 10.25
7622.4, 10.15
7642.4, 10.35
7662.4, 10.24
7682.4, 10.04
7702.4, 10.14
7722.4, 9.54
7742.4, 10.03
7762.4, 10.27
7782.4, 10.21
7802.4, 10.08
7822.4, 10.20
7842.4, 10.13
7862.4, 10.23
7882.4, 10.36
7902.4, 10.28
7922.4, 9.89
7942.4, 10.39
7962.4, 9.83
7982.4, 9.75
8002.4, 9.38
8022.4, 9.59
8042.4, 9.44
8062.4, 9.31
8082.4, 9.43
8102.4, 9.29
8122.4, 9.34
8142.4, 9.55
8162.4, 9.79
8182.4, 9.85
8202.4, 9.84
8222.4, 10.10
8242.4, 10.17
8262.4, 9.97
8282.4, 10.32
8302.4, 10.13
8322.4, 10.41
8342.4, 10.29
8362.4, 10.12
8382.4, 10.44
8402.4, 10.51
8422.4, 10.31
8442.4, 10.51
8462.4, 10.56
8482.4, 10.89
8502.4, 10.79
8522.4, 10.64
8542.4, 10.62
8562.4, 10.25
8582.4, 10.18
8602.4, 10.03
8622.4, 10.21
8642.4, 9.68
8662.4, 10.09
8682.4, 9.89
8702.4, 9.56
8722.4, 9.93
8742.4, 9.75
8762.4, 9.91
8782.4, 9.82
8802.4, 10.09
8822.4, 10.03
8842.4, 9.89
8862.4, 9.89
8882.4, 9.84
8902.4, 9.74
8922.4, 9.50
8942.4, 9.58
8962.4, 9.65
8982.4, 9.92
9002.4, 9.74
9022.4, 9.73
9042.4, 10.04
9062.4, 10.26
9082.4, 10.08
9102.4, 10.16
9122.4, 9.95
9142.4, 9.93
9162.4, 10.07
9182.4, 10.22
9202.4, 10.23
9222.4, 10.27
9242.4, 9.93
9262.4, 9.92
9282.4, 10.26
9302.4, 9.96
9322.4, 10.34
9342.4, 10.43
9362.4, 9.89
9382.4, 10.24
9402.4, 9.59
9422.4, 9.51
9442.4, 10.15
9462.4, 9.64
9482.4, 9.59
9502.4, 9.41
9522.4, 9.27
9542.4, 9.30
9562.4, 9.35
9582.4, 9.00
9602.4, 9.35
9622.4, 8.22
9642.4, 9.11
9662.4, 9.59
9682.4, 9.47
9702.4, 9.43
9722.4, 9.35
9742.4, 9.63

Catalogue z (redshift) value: 0.13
